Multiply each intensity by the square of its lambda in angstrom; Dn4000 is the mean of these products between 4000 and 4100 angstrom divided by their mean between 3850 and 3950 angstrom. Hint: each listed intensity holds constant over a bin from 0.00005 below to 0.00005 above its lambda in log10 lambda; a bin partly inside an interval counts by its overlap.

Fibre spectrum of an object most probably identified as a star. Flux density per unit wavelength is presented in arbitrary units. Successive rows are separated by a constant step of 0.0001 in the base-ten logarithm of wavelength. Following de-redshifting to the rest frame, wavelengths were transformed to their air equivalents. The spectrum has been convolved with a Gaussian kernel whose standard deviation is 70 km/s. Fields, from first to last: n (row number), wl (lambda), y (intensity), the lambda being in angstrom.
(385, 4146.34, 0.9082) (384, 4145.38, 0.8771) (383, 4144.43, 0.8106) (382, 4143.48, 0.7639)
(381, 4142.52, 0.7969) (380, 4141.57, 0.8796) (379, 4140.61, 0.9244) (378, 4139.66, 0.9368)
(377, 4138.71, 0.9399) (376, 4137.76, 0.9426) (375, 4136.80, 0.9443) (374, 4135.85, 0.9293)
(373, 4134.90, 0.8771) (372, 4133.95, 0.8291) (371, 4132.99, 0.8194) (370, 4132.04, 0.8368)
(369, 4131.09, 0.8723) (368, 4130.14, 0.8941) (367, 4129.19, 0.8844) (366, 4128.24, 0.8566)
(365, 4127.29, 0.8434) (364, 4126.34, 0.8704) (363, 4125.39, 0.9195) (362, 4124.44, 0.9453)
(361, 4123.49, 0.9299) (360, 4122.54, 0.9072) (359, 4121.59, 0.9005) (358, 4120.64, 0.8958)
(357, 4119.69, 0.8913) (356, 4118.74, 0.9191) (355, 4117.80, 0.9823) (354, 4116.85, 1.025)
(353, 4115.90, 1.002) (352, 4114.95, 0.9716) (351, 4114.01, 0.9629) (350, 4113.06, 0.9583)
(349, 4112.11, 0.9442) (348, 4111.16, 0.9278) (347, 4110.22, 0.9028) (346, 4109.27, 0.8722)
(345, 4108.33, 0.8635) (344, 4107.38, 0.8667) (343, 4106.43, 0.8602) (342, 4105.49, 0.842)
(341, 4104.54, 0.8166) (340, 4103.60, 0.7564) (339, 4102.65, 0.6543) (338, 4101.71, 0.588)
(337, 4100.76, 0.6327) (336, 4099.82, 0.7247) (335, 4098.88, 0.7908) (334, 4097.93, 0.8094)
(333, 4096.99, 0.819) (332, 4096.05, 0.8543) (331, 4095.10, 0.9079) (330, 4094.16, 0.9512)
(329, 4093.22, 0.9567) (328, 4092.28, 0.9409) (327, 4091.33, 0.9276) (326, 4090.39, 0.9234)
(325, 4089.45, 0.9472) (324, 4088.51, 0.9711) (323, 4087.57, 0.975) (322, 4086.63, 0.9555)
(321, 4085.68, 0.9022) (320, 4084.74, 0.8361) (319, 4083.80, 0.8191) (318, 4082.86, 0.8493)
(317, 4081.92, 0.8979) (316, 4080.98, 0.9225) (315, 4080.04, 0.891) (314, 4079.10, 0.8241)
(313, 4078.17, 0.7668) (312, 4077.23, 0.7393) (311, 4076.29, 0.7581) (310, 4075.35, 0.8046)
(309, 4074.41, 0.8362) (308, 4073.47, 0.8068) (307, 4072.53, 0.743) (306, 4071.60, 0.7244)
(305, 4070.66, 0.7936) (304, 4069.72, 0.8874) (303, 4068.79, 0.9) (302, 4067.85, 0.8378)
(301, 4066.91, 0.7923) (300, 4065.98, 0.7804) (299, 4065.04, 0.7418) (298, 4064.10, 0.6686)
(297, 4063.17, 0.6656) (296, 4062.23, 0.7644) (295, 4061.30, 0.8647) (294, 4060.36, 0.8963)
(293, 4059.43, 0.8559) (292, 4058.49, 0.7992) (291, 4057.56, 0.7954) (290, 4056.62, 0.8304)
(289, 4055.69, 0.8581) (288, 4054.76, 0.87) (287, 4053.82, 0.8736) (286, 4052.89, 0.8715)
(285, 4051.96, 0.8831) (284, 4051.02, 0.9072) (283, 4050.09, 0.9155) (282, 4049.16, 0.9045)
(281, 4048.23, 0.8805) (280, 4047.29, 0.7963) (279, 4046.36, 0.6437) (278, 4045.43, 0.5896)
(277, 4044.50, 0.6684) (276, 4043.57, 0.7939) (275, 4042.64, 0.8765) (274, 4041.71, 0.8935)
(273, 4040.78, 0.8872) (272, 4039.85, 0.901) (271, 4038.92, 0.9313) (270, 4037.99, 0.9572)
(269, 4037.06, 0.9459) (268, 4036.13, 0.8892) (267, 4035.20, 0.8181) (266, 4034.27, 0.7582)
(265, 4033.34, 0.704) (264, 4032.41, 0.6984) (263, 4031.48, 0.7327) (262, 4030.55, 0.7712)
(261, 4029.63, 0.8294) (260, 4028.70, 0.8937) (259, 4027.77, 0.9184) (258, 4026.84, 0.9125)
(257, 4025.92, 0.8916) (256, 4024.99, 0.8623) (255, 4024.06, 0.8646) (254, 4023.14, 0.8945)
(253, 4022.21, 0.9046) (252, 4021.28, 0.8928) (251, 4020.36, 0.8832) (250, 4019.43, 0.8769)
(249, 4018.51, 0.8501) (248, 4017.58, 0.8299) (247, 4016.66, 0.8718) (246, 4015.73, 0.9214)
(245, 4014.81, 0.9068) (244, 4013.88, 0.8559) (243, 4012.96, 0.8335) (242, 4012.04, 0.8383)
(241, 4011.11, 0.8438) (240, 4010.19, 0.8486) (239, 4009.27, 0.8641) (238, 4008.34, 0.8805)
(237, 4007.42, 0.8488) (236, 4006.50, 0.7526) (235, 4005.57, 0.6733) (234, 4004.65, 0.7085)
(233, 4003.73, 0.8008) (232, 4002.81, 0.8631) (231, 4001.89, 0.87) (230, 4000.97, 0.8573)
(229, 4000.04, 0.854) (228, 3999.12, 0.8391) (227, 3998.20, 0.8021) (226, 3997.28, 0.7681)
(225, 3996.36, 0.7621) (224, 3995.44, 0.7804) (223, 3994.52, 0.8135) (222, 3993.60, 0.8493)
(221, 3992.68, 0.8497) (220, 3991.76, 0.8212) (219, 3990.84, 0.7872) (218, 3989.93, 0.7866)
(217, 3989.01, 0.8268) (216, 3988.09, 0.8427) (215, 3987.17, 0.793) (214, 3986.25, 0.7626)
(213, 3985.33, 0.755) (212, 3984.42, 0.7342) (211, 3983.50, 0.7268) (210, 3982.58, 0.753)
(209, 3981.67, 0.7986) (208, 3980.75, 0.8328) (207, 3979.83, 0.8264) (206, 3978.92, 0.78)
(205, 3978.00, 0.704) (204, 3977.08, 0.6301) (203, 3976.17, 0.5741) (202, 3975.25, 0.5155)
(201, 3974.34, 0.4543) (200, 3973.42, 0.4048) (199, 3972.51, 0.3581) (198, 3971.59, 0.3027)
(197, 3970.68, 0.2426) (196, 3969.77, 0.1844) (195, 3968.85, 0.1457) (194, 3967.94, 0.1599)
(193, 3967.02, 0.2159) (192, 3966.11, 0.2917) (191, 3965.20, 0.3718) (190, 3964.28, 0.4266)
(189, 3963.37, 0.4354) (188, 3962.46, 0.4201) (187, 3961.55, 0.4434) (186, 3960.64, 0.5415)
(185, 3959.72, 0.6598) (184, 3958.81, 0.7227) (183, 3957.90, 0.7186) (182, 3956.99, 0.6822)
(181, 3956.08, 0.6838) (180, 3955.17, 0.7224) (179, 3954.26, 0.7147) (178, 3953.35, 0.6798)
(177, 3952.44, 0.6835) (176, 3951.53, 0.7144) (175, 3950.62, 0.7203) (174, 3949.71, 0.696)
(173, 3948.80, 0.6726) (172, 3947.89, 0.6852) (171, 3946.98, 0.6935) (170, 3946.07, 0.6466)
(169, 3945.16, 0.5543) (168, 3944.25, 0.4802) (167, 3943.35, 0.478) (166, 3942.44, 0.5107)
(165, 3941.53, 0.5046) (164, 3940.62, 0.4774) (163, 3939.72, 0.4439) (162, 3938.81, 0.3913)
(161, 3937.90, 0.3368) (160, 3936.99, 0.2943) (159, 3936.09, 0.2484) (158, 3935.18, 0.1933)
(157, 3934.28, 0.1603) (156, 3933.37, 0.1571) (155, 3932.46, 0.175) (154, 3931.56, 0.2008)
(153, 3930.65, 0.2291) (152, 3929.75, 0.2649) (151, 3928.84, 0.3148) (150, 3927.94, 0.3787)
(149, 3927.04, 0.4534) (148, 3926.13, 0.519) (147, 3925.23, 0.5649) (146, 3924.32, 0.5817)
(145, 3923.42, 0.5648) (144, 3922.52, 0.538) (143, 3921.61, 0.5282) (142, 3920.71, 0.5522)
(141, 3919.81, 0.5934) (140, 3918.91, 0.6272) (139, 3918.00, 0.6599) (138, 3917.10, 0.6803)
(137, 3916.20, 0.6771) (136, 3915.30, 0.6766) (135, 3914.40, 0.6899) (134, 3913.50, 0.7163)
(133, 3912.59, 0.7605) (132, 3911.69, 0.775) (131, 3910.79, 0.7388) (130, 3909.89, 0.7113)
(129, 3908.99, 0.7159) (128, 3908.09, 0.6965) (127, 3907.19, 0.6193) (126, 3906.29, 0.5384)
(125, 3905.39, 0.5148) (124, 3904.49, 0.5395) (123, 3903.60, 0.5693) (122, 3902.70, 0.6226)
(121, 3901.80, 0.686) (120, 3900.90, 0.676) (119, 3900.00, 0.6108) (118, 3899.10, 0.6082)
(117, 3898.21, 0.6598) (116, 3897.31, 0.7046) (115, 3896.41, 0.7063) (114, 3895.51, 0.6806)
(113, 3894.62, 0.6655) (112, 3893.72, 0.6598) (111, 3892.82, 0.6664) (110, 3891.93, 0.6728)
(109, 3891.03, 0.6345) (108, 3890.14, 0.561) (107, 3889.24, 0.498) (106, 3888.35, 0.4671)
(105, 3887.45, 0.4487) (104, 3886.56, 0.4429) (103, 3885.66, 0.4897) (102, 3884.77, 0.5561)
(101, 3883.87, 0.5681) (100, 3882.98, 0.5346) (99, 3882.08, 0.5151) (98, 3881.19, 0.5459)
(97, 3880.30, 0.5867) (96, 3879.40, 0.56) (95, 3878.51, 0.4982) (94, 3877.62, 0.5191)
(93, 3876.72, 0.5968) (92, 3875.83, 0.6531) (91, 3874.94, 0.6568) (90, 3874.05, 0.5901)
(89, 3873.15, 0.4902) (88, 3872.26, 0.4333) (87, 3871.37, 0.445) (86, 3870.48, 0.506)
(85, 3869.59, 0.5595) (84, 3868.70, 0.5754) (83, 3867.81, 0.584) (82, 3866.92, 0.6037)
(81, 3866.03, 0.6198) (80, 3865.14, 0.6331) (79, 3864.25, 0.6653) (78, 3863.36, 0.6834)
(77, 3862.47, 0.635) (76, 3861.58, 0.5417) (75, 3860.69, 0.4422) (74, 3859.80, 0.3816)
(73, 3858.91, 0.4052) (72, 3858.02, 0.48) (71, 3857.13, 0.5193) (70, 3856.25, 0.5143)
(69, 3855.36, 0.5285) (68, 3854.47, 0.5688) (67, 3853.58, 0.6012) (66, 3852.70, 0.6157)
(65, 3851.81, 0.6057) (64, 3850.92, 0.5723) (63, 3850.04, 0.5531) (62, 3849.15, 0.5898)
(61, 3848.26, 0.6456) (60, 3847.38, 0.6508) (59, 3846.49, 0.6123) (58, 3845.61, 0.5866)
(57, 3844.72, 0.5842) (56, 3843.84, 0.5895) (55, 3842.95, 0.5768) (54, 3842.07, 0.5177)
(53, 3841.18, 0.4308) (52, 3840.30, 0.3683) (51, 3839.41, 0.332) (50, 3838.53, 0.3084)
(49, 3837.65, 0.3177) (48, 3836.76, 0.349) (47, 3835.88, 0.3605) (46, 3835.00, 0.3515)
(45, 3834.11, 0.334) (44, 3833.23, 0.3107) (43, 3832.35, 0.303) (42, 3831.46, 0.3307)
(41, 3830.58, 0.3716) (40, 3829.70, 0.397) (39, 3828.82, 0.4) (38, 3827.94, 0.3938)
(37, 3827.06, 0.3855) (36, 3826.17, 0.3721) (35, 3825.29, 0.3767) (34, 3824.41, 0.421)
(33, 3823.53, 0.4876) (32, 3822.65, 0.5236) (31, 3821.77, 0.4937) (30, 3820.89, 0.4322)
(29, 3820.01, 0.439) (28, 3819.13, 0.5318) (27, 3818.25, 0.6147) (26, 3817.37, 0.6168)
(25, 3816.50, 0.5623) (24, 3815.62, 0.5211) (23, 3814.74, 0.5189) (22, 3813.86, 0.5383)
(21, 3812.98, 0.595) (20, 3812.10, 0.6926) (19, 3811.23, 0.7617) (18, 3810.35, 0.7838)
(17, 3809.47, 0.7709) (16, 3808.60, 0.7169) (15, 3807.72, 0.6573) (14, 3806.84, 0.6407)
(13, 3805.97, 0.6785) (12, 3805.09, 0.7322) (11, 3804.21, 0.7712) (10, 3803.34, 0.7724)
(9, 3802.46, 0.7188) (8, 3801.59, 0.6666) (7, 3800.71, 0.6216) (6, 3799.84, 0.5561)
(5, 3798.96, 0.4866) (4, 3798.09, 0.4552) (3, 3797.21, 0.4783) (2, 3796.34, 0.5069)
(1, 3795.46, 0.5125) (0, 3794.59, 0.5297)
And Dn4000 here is 1.66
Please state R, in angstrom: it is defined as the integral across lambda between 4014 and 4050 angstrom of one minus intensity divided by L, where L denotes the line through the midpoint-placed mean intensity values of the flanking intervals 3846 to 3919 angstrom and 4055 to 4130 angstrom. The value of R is -3.0 angstrom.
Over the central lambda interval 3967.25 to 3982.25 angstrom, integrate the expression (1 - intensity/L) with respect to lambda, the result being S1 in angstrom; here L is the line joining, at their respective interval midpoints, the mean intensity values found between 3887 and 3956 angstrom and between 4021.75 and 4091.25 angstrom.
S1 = 4.0 angstrom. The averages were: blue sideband 0.559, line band 0.493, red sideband 0.838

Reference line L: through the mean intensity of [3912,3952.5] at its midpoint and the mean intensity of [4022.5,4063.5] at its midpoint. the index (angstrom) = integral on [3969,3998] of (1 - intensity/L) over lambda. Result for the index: -0.5 angstrom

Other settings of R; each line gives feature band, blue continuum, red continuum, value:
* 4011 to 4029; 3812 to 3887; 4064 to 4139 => -3.1 angstrom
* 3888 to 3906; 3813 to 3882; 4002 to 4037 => -0.6 angstrom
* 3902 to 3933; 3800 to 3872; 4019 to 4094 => 4.2 angstrom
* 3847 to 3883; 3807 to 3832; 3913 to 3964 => -2.3 angstrom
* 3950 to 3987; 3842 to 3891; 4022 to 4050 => 8.1 angstrom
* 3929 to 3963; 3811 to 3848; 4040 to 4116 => 7.6 angstrom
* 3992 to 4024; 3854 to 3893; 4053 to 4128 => -4.4 angstrom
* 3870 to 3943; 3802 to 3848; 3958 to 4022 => 7.8 angstrom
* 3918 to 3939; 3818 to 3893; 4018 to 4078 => 7.8 angstrom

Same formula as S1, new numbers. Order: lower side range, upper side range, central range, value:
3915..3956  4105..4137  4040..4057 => -1.9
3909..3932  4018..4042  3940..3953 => 0.6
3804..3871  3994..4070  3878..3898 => 1.0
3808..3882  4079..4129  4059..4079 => 1.0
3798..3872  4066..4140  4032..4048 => -0.4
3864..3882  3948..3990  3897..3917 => -3.0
